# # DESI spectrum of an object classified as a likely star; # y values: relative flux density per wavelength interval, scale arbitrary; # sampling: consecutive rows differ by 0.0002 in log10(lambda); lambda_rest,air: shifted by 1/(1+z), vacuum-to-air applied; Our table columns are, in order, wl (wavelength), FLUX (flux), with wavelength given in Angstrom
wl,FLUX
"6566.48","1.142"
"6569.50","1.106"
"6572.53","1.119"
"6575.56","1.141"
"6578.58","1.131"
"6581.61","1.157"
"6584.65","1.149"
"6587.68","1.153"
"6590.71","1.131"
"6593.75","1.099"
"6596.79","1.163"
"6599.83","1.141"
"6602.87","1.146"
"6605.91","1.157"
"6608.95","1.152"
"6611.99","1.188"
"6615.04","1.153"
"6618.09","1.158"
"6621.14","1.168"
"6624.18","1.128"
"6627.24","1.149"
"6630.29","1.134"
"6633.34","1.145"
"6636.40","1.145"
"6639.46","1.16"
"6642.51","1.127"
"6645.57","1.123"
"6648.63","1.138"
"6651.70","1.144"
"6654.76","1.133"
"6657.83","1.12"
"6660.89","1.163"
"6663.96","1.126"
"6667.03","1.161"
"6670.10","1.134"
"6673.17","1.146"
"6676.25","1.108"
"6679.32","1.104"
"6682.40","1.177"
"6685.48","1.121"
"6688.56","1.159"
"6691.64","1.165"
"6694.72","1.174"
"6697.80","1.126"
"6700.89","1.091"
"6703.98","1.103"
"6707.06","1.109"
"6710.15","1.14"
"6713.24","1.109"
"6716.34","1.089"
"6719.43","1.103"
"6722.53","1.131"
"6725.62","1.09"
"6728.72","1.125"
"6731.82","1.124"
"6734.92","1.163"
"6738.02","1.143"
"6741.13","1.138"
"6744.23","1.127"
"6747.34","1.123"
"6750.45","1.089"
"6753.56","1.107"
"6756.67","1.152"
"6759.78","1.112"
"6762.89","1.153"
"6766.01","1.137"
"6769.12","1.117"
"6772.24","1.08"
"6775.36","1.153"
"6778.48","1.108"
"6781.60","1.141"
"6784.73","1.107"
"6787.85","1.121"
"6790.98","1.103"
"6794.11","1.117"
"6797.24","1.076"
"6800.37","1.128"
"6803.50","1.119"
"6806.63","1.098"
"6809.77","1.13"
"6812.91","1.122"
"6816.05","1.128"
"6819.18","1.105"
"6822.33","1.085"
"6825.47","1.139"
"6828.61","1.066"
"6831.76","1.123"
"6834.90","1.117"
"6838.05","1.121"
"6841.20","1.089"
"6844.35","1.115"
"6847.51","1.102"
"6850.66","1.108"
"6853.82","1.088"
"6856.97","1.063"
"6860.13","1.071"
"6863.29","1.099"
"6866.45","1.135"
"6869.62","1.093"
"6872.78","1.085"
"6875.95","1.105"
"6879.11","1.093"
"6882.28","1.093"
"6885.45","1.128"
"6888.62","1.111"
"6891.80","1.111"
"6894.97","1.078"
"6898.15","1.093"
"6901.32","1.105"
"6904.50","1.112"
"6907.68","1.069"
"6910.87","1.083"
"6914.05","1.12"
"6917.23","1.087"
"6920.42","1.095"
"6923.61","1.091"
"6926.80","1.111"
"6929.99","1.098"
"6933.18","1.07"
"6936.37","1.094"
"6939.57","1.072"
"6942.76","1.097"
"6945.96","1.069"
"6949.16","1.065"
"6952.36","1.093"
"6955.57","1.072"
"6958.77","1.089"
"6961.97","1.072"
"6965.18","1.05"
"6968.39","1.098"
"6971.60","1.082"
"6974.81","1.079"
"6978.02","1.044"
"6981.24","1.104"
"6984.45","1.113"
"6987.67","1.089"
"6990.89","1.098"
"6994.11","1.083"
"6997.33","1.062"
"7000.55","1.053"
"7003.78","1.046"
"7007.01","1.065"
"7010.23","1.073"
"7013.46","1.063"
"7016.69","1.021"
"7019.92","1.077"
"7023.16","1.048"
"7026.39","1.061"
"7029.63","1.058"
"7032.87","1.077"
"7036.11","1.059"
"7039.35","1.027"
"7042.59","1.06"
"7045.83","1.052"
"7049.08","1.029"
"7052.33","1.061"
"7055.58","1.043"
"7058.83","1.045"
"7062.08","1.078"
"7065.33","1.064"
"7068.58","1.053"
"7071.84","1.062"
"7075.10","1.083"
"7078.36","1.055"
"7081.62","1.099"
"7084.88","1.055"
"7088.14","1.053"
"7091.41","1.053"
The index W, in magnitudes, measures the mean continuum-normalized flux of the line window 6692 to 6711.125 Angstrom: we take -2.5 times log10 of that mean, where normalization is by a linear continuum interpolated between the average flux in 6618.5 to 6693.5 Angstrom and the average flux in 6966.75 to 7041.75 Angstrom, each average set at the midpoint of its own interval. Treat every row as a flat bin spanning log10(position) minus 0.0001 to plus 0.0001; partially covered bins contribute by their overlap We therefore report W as 0.01 mag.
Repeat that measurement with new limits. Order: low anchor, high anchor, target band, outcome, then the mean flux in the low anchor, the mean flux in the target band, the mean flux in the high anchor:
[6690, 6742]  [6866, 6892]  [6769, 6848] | 0.00 mag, 1.12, 1.11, 1.1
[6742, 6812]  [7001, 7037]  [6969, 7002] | -0.01 mag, 1.12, 1.08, 1.06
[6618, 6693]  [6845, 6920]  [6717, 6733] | 0.01 mag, 1.14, 1.11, 1.1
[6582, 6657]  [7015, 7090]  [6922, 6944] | -0.01 mag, 1.14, 1.09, 1.06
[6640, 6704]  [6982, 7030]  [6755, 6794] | -0.01 mag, 1.14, 1.12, 1.07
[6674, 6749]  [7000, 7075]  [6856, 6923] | -0.01 mag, 1.13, 1.1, 1.06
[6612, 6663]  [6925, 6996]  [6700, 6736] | 0.01 mag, 1.14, 1.11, 1.08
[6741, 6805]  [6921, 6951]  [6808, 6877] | 0.00 mag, 1.12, 1.1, 1.09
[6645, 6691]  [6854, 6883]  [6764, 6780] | -0.01 mag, 1.14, 1.12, 1.09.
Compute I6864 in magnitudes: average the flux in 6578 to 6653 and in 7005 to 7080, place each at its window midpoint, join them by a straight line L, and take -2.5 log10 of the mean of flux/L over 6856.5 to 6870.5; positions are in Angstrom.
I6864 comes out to 0.00 mag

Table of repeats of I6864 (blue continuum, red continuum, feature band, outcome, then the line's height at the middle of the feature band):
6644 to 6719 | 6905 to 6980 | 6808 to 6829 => -0.01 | 1.11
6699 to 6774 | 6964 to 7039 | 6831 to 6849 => -0.01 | 1.1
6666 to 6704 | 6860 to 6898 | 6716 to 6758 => 0.00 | 1.13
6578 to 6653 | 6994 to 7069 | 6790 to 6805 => 0.00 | 1.11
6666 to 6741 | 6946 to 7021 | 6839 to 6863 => 0.01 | 1.1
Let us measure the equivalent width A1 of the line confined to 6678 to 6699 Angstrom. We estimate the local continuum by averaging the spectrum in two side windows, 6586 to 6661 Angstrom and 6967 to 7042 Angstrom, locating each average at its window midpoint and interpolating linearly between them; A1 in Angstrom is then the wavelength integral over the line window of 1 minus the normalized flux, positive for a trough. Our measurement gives -0.29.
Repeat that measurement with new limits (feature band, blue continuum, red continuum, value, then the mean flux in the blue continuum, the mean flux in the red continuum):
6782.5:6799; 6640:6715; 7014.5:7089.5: 0.1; 1.13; 1.06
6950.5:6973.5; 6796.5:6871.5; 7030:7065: -0.1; 1.11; 1.05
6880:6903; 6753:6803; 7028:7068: -0.2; 1.12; 1.05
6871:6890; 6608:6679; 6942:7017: -0.1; 1.14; 1.07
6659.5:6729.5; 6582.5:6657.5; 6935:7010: 0.1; 1.14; 1.08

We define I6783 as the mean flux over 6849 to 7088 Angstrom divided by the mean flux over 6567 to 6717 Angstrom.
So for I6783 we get 0.95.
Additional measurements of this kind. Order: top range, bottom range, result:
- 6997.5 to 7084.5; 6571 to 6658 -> 0.93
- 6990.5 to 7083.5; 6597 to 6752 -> 0.93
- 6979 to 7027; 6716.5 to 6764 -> 0.95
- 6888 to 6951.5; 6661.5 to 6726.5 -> 0.97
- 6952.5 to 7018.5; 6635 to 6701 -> 0.94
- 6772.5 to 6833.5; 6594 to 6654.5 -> 0.97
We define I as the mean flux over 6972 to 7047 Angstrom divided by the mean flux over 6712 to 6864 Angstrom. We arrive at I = 1.0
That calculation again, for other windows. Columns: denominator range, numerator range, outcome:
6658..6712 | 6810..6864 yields 0.97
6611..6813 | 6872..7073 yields 0.95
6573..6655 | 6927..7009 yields 0.94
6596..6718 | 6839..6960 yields 0.96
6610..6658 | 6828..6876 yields 0.96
